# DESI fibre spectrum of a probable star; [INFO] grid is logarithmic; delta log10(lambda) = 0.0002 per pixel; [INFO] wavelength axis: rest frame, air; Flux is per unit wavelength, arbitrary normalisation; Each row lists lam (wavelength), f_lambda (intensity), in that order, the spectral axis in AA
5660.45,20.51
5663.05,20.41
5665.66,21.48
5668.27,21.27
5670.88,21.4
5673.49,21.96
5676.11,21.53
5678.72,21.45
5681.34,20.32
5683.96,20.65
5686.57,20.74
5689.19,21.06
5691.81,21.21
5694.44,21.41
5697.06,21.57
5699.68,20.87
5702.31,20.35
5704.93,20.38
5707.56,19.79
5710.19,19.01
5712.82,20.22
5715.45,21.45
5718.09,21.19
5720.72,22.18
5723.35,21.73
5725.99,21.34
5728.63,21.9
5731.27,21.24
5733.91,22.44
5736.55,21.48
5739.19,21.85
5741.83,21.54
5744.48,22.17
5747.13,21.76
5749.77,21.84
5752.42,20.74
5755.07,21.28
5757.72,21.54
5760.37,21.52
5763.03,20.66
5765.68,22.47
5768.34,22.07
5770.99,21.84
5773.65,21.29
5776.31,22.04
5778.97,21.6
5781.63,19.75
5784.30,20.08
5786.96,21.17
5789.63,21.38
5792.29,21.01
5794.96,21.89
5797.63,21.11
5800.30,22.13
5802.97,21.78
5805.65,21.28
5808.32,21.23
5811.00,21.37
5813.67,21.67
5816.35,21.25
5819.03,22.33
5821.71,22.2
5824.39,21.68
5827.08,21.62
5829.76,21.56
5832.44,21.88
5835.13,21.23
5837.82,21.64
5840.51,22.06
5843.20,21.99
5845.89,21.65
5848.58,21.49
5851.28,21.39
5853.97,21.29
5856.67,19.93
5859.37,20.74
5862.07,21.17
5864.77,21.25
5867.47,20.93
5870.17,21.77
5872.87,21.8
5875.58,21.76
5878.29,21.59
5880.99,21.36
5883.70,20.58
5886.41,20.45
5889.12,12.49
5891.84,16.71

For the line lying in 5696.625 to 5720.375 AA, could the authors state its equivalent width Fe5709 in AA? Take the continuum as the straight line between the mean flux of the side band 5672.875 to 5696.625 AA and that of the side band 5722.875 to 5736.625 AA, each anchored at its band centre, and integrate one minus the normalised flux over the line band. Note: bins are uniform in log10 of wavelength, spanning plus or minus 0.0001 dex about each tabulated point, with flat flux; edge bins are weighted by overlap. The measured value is 1.0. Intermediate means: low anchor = 21.1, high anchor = 21.7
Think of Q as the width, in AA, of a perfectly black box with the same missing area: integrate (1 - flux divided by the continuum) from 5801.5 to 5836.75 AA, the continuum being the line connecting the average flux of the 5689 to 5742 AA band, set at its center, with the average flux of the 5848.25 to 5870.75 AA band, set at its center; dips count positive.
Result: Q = -0.9 AA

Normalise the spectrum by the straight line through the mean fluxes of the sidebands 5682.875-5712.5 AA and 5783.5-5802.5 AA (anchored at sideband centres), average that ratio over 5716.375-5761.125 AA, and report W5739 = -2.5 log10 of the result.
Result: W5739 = -0.04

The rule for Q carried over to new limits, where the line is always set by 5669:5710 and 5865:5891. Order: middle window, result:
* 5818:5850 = -2.11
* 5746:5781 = -1.49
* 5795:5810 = -0.73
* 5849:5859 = -0.27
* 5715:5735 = -0.85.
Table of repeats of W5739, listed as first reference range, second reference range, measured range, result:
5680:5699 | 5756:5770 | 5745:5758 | 0.004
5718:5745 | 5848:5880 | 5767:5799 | 0.014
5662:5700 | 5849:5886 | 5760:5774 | -0.025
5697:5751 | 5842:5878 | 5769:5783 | -0.003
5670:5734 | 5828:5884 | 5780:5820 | 0.000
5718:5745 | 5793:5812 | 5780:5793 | 0.045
